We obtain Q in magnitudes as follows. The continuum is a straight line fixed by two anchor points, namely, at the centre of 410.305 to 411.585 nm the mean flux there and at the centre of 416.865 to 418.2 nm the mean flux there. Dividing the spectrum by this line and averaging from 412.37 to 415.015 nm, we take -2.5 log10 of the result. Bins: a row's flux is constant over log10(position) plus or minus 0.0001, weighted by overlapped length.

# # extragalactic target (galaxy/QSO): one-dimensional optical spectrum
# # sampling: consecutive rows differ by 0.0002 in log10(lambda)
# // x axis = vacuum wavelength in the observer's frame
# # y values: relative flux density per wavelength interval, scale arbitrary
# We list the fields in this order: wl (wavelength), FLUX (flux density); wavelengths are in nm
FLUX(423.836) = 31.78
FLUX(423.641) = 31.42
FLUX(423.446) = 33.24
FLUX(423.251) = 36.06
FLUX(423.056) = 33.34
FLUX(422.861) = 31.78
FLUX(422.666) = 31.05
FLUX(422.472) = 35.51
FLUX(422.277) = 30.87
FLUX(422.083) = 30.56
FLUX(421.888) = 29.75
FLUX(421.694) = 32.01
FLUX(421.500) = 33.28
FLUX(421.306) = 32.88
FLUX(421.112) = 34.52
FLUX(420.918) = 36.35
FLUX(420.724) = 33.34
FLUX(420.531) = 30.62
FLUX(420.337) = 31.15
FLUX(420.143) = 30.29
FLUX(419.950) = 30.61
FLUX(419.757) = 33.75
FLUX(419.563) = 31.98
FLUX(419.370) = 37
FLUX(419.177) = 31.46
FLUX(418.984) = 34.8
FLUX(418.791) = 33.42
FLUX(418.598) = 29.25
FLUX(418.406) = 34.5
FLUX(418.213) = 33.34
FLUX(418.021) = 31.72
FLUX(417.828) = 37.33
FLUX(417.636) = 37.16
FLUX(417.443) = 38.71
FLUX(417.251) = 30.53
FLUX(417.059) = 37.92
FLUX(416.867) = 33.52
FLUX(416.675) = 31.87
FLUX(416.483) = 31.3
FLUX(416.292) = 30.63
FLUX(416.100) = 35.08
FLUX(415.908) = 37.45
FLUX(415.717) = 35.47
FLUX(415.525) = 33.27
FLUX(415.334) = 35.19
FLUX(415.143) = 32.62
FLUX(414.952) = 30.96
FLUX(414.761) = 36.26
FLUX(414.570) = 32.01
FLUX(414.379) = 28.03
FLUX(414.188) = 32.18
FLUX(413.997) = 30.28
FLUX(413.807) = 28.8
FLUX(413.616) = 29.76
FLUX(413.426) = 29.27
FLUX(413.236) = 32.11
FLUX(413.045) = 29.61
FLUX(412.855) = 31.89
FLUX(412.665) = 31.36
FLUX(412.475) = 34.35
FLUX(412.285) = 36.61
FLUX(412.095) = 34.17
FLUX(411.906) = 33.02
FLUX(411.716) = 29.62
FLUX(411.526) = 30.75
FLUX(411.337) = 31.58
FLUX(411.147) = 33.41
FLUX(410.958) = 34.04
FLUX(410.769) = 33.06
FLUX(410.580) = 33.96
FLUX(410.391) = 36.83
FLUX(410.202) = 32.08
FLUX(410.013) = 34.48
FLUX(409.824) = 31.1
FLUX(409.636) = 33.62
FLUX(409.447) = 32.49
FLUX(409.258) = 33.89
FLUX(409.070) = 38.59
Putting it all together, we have 0.10 mag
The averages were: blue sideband 33.4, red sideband 35.3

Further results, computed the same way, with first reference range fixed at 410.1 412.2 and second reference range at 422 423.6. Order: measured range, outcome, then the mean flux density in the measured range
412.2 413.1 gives 0.00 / 32.9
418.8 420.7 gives 0.01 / 32.5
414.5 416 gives -0.04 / 34.2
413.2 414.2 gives 0.10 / 30.2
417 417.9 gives -0.11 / 36.2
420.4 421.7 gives -0.02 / 33.3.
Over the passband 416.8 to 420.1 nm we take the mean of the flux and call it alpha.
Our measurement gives 33.9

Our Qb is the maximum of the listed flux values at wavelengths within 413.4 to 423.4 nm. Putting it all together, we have 38.71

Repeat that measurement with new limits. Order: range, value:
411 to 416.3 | 37.45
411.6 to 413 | 36.61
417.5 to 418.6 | 37.33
